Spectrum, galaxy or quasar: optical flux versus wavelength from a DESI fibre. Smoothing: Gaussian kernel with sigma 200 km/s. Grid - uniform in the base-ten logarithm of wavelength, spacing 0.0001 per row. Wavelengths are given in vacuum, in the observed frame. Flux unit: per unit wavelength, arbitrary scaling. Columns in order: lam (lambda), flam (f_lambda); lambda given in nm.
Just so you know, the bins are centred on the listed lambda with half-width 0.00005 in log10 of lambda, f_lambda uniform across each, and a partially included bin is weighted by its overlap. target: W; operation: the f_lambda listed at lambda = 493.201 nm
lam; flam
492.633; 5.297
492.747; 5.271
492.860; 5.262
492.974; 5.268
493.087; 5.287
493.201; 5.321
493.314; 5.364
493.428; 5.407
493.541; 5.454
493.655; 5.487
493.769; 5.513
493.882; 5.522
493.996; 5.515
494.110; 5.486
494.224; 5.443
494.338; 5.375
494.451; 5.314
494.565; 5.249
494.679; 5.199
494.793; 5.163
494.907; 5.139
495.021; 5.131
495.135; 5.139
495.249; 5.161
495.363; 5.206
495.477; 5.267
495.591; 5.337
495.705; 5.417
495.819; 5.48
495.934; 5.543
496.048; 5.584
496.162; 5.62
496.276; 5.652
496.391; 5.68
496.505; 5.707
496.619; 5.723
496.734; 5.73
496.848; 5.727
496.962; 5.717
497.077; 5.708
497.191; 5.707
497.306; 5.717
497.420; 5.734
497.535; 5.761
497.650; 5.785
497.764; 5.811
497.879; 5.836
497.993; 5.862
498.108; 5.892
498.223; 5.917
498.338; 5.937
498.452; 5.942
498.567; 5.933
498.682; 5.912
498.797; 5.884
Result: 5.321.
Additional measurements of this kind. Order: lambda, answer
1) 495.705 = 5.417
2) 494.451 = 5.314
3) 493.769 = 5.513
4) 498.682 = 5.912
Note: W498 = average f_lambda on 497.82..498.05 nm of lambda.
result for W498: 5.86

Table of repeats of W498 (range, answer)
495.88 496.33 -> 5.61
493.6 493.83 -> 5.51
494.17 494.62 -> 5.35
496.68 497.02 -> 5.73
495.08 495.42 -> 5.17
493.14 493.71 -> 5.41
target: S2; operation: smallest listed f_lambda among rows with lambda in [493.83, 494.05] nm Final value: 5.515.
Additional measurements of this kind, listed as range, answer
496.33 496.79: 5.68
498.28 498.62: 5.933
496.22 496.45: 5.652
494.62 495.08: 5.131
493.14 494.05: 5.321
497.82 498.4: 5.836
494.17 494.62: 5.249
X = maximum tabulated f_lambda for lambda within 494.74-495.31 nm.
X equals 5.163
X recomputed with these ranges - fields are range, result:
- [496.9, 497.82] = 5.811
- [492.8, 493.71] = 5.487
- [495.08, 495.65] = 5.337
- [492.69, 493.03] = 5.271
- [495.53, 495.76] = 5.417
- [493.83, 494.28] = 5.522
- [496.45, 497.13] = 5.73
